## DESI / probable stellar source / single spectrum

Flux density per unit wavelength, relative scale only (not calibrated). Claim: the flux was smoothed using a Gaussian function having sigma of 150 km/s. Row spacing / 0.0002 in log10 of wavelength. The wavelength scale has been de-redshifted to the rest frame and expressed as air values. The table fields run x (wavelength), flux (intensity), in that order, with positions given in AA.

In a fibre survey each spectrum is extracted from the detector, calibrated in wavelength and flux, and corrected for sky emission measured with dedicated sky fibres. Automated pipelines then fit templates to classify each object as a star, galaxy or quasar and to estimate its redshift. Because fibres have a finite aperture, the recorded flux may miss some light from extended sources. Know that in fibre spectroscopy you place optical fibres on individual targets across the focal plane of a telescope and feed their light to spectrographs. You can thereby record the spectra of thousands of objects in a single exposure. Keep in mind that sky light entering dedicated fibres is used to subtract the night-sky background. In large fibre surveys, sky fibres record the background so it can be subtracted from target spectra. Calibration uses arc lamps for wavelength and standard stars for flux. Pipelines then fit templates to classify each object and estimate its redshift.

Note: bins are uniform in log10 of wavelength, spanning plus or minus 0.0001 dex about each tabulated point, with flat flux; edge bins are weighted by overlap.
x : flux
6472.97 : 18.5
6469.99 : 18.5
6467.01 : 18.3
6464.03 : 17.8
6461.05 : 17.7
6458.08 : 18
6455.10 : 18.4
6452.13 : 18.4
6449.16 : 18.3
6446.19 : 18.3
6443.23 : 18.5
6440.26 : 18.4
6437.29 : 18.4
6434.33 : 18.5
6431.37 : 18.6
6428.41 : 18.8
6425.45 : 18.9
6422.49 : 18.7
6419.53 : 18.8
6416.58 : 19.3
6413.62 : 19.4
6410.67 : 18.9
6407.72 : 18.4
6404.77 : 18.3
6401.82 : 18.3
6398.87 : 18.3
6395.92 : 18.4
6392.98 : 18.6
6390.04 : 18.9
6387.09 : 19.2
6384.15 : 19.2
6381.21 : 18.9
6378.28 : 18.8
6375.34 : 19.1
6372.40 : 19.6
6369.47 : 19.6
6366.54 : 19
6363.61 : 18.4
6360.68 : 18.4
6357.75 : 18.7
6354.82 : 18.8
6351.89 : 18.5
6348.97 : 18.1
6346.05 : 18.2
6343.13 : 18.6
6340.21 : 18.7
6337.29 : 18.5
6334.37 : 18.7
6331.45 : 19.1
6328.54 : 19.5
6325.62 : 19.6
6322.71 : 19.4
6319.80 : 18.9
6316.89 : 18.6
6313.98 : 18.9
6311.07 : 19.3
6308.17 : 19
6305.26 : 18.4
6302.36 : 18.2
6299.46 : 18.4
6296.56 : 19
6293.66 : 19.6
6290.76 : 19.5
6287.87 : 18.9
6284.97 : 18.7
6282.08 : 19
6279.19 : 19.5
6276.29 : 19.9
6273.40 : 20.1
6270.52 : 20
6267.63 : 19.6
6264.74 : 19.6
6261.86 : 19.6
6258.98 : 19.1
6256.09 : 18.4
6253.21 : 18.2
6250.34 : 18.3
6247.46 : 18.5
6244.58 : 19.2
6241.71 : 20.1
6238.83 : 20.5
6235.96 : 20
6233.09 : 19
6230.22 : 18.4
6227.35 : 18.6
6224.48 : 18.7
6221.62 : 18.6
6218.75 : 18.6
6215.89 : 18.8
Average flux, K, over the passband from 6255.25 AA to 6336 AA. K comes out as 19.2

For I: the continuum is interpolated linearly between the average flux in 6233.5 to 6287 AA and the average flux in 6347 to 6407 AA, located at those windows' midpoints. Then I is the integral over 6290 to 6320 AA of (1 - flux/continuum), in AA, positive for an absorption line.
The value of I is 0.4 AA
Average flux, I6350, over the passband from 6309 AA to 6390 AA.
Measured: 18.9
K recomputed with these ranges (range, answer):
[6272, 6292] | 19.4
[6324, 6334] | 19.3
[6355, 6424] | 18.8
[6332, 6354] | 18.5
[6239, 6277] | 19.3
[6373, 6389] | 19.1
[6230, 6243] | 19.7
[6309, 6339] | 19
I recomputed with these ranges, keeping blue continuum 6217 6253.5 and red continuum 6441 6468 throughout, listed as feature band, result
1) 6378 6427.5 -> -1.08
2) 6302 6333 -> -0.53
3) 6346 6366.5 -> 0.06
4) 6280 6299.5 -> -0.28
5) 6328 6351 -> -0.03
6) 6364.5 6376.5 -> -0.51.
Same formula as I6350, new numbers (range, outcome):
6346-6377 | 18.8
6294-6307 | 18.6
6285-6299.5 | 19.1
